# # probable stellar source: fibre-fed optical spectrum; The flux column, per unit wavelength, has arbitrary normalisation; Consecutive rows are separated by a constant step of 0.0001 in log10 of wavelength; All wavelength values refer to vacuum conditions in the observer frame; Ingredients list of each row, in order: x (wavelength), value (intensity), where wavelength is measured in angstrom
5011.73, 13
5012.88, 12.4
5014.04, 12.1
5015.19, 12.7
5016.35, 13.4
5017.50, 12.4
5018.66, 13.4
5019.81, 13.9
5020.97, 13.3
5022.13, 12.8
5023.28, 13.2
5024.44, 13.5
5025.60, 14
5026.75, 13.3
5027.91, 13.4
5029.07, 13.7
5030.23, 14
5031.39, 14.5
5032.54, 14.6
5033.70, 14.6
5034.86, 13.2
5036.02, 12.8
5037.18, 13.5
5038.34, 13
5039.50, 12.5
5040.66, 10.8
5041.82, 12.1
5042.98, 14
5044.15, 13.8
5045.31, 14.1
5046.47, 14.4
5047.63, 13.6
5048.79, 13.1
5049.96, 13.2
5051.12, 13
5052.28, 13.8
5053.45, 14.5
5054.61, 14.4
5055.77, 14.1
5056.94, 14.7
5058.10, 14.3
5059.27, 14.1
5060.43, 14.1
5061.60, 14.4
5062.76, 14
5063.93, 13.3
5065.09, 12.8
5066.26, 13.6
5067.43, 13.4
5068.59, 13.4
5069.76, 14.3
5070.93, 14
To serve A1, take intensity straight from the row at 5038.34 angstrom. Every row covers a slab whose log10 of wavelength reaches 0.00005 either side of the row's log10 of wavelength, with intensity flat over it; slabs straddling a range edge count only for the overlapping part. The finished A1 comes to 13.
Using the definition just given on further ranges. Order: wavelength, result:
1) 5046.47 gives 14.4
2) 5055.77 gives 14.1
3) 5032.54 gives 14.6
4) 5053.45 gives 14.5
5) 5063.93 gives 13.3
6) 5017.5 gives 12.4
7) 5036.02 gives 12.8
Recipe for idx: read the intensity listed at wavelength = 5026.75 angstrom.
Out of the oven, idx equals 13.3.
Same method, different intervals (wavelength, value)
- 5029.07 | 13.7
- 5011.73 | 13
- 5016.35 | 13.4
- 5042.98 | 14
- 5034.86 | 13.2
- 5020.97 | 13.3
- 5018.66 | 13.4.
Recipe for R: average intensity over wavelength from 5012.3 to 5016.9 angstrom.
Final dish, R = 12.6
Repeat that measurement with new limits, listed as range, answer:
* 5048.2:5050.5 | 13.1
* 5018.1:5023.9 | 13.3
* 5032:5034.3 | 14.6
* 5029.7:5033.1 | 14.4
